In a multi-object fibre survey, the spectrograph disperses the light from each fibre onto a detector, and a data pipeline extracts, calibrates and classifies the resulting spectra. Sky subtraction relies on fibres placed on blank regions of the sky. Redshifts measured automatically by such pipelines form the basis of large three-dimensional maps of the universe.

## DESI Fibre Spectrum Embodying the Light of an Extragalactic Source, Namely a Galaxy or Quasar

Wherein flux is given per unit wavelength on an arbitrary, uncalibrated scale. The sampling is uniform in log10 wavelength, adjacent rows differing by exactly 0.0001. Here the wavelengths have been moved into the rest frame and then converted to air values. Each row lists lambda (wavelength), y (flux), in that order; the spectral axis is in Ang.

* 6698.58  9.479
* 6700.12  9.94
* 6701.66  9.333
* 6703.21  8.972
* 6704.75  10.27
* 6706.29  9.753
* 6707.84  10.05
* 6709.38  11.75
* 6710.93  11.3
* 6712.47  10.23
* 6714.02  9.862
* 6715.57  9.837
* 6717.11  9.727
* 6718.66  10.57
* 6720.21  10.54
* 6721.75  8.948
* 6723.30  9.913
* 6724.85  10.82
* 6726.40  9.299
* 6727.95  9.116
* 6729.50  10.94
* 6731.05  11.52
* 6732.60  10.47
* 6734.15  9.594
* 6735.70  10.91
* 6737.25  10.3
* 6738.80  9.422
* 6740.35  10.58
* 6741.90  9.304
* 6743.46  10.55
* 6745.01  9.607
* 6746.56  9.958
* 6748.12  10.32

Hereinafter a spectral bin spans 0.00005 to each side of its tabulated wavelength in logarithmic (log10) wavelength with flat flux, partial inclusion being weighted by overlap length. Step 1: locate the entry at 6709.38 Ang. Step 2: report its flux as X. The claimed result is 11.75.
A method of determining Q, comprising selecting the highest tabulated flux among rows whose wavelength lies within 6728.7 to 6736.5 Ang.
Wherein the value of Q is 11.52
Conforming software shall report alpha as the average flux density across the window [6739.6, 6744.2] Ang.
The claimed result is 10.1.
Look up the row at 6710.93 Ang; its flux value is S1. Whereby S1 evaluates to 11.3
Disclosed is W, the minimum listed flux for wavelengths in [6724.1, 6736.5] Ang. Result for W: 9.116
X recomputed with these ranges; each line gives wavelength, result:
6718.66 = 10.57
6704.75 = 10.27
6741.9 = 9.304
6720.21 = 10.54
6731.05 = 11.52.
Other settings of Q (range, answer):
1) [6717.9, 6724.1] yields 10.57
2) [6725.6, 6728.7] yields 9.299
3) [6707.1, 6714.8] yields 11.75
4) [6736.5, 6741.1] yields 10.58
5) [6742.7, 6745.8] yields 10.55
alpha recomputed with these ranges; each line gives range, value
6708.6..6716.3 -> 10.6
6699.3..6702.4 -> 9.65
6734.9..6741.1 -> 10.3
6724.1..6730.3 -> 10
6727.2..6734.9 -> 10.3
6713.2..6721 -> 10.1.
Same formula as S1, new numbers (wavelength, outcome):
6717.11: 9.727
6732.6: 10.47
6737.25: 10.3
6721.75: 8.948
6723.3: 9.913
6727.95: 9.116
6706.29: 9.753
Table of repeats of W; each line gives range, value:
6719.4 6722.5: 8.948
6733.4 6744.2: 9.304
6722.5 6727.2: 9.299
